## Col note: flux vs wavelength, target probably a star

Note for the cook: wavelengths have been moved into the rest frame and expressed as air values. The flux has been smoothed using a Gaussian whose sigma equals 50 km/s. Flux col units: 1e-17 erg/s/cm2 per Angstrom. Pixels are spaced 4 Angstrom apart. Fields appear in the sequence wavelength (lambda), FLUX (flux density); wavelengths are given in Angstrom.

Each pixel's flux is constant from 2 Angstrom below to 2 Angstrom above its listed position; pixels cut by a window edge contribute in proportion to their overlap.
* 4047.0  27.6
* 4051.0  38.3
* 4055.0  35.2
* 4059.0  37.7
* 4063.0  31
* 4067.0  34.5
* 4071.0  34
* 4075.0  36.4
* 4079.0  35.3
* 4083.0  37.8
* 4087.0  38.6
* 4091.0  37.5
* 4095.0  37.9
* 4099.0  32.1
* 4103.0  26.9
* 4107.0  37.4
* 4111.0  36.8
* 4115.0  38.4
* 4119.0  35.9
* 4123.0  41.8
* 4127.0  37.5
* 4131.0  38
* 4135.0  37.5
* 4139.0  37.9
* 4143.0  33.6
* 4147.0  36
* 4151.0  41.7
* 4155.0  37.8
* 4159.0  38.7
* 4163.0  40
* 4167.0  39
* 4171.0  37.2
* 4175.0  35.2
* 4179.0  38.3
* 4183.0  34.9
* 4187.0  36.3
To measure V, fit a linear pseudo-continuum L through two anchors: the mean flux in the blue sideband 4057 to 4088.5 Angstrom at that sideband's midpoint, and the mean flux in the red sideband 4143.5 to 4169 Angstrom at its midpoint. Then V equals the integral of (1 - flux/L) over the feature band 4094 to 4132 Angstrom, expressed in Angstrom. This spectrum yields 0.9 Angstrom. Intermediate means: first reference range 35.6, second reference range 38.6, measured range 36.2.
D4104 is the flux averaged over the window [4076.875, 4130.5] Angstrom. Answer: 36.5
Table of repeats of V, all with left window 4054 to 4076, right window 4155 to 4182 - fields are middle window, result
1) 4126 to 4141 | -0.4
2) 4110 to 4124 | -0.7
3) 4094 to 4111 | 1.0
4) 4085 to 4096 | -0.8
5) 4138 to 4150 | 0.3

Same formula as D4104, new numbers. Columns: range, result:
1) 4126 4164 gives 37.8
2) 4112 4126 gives 38.5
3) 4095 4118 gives 34.7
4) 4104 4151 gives 37.3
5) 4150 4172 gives 39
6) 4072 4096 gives 37.1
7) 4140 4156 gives 37.3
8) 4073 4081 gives 35.8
